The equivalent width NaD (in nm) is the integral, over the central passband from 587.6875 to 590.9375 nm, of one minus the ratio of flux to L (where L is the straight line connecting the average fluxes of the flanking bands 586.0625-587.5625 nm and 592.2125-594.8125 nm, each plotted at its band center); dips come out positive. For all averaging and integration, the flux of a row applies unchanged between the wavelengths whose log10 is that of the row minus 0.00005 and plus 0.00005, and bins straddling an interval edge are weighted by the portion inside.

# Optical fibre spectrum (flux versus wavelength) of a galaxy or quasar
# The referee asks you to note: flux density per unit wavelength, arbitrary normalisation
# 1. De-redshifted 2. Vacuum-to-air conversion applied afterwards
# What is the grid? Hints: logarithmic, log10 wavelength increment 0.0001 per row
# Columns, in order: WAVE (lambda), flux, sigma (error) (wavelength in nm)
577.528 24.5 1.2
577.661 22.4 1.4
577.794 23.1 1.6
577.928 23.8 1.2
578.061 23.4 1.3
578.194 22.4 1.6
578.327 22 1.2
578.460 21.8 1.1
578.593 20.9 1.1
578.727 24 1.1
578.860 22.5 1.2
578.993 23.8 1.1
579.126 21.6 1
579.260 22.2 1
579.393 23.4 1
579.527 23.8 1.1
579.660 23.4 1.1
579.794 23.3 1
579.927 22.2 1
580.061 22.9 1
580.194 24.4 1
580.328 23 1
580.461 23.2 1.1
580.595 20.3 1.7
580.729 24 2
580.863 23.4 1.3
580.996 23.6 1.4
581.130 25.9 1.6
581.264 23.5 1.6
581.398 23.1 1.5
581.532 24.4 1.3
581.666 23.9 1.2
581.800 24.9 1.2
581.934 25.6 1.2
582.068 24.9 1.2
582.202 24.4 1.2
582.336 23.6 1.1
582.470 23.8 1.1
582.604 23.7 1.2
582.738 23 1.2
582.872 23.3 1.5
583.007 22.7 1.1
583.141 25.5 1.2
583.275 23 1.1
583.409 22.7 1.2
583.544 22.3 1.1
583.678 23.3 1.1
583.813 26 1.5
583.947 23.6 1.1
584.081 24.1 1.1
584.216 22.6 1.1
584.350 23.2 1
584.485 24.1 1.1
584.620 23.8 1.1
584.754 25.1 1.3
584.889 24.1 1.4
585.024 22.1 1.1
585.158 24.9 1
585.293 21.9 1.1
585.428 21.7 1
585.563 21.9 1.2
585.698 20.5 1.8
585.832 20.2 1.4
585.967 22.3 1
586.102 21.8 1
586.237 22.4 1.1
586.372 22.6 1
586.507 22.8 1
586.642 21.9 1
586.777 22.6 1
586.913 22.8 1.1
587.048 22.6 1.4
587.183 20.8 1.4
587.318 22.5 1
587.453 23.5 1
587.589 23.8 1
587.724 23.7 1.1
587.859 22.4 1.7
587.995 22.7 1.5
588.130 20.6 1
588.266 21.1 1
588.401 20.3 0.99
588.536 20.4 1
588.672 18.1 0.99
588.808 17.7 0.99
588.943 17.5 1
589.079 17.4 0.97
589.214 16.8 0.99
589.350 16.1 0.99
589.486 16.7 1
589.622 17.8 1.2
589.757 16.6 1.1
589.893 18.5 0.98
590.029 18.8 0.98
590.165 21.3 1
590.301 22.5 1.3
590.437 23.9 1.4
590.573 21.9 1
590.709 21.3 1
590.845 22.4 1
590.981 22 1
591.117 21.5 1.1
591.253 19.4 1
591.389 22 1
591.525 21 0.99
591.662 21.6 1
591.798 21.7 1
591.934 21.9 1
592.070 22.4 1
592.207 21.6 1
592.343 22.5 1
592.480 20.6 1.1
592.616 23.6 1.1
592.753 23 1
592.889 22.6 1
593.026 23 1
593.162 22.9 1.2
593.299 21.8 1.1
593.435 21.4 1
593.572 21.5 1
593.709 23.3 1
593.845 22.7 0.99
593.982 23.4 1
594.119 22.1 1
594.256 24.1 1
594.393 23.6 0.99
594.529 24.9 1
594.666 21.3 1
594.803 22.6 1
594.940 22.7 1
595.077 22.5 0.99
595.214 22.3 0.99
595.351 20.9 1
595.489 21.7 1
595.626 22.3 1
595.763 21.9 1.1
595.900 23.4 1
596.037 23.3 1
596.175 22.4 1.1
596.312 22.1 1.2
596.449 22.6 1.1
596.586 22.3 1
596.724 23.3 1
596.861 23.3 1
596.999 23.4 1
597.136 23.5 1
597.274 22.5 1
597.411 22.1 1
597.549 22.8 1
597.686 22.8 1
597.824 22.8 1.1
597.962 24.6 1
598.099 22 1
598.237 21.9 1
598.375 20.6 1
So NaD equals 0.387 nm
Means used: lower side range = 22.4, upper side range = 22.7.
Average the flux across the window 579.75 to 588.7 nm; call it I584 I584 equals 23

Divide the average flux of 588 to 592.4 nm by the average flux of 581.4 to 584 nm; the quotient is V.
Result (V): 0.84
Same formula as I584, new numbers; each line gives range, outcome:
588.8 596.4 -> 21.4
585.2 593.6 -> 21.2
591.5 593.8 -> 22.2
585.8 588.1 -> 22.4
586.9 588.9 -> 21.5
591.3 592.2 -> 21.7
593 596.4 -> 22.6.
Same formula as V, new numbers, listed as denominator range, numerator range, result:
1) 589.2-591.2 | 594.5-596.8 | 1.13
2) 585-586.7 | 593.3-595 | 1.03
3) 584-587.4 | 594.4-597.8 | 1.00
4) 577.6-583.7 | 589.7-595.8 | 0.94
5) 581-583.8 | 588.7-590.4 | 0.76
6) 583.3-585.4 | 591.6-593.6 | 0.94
